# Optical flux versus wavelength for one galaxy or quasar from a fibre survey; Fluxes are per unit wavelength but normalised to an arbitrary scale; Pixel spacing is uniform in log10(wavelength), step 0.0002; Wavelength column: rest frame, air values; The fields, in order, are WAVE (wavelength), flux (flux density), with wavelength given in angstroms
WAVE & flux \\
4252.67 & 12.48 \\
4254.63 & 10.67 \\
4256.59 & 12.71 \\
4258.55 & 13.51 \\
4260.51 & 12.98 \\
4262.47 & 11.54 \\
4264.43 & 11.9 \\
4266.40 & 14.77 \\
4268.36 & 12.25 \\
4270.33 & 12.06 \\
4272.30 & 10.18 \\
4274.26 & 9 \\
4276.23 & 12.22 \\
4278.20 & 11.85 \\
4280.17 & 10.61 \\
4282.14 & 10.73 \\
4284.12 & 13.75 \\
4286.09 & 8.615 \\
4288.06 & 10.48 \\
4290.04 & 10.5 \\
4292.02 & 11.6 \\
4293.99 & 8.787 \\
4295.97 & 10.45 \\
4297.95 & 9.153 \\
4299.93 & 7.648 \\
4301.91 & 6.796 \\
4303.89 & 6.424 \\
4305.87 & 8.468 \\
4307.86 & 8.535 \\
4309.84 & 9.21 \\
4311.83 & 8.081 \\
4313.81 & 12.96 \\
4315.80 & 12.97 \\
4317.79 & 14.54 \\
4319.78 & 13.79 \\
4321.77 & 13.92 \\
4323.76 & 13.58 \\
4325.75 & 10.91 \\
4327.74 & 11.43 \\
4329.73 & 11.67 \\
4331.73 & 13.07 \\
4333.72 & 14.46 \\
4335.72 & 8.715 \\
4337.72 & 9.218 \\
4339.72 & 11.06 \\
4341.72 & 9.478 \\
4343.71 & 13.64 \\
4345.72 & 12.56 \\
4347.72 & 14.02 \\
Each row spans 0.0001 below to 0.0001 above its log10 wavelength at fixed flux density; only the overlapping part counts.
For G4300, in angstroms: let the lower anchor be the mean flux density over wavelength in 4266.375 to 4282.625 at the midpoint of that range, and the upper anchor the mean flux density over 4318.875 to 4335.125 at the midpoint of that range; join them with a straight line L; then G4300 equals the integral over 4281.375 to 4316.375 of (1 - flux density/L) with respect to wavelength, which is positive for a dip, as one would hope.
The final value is 6.7 angstroms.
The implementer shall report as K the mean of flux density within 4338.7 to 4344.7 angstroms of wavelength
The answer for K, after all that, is 11.4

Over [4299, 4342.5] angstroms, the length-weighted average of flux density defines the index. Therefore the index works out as 10.8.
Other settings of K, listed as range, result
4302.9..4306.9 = 7.45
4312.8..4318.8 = 13.5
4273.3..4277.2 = 10.6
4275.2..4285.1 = 11.8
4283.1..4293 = 11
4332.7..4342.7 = 10.6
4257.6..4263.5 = 12.7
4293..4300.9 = 9.02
